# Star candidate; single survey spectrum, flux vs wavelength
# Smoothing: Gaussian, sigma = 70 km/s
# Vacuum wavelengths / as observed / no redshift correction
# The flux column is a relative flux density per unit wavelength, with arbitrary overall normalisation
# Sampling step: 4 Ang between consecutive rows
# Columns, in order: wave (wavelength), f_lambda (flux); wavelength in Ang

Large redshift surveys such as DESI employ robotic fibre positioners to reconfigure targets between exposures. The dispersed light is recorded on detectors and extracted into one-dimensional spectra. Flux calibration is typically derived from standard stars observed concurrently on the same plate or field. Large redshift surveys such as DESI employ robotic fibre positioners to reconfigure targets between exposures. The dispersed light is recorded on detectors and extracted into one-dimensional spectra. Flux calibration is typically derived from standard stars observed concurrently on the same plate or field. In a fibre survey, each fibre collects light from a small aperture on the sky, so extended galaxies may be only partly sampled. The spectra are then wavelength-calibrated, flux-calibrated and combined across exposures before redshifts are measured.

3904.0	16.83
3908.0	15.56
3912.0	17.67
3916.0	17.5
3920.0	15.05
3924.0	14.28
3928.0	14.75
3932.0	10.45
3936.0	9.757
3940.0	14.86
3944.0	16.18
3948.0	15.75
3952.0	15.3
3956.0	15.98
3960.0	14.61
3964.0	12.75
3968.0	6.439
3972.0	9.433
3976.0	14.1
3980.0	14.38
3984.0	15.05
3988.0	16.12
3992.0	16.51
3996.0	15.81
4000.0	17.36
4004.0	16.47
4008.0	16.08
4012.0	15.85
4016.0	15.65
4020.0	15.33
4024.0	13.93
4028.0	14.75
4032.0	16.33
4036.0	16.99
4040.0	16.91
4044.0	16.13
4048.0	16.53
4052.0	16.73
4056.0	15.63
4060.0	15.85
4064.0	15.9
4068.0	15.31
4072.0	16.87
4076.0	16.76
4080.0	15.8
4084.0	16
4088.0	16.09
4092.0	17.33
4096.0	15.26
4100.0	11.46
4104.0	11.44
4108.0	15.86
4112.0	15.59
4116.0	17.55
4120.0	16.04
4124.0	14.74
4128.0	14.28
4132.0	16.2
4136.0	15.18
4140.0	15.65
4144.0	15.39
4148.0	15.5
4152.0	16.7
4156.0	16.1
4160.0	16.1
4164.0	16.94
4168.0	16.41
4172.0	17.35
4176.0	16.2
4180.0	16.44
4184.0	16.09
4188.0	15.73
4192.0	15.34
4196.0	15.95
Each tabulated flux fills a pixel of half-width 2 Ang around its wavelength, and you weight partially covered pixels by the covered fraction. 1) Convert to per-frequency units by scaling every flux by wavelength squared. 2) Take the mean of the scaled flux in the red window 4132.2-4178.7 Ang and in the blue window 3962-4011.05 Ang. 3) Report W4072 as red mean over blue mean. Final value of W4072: 1.2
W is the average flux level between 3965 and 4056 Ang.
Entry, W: 15.1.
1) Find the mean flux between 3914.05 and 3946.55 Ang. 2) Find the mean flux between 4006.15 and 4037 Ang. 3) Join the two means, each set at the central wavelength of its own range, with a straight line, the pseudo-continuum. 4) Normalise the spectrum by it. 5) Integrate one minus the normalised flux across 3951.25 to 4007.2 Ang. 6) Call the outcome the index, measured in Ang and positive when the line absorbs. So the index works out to 2.2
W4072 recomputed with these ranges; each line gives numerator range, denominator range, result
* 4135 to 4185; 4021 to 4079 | 1.06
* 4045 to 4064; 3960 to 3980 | 1.47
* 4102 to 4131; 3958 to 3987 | 1.30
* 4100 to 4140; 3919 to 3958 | 1.16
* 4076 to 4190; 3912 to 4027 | 1.17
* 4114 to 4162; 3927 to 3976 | 1.33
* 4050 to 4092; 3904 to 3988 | 1.22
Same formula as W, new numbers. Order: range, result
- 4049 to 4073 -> 16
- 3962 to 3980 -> 11.1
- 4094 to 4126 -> 14.7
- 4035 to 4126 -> 15.8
